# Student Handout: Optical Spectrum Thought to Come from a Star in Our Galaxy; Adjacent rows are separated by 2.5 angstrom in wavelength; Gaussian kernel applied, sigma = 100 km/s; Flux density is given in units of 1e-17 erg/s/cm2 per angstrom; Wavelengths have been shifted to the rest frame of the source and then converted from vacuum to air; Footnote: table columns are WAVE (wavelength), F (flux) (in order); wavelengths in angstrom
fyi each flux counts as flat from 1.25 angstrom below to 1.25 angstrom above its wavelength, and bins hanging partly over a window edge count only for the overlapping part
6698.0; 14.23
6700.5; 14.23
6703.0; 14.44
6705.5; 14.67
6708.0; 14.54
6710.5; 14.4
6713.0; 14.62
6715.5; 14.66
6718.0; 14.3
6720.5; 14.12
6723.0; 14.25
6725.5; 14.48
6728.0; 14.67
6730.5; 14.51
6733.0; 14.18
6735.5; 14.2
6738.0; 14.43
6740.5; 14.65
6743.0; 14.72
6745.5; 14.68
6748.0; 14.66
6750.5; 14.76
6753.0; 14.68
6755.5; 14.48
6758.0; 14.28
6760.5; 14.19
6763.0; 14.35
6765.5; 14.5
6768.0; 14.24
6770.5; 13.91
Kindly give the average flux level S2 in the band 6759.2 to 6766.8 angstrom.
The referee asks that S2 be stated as 14.3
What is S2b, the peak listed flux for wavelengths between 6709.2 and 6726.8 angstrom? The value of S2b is 14.66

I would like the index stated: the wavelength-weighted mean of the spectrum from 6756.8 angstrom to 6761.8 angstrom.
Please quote 14.2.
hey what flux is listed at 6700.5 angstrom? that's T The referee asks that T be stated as 14.23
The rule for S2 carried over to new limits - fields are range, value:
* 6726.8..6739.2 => 14.4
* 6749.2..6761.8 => 14.5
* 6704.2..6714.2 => 14.6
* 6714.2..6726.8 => 14.4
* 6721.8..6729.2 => 14.5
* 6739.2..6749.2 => 14.7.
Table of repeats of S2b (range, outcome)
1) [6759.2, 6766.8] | 14.5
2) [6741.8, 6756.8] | 14.76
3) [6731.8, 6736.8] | 14.2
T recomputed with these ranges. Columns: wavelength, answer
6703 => 14.44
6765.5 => 14.5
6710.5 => 14.4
